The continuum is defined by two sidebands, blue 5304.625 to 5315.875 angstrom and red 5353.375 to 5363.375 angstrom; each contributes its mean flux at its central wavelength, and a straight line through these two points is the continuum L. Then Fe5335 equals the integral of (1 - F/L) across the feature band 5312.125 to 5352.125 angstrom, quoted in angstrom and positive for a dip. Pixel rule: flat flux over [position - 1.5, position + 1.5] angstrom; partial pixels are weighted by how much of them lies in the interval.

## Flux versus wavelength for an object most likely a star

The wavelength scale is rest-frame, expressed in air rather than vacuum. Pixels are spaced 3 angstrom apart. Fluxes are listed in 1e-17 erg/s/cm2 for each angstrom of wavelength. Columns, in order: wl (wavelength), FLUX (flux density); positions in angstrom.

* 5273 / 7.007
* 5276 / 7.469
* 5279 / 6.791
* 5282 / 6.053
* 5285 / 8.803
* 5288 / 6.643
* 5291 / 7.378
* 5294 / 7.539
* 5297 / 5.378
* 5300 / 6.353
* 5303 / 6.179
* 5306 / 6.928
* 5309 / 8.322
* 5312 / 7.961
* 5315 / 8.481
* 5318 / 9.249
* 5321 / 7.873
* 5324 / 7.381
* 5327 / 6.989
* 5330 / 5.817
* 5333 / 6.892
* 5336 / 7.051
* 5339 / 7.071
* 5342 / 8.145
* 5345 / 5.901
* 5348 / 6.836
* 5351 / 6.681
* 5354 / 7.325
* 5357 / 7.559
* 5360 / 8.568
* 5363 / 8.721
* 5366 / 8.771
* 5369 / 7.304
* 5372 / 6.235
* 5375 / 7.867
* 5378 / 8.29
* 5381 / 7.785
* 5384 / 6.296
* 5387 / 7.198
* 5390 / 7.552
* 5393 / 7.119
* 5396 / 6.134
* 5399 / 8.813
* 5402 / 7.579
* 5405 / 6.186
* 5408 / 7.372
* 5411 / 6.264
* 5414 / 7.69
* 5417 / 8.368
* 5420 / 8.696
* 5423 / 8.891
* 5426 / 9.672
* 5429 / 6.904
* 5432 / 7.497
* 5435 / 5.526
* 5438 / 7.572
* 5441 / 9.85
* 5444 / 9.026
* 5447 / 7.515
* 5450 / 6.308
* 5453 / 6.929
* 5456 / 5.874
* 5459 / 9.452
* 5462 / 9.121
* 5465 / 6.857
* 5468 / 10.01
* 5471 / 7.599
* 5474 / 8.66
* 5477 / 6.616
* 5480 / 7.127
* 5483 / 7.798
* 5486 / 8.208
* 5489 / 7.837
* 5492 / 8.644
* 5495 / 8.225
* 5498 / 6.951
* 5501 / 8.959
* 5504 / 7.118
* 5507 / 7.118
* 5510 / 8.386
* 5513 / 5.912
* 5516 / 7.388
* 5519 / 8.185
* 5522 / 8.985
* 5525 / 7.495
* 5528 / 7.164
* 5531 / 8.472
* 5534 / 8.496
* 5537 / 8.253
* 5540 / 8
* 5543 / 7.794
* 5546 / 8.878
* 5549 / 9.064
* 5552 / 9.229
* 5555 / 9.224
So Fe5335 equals 3.4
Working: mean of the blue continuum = 7.9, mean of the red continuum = 8.03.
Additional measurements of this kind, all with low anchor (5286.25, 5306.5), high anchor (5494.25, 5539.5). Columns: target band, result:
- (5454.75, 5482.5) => -1.4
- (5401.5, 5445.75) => -3.0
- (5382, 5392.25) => 0.1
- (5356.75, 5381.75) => -3.2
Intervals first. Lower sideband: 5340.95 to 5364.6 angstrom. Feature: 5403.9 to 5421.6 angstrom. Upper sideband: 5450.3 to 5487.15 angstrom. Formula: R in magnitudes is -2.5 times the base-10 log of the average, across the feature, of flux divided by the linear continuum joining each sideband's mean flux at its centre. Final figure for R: 0.02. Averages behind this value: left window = 7.46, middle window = 7.47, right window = 7.8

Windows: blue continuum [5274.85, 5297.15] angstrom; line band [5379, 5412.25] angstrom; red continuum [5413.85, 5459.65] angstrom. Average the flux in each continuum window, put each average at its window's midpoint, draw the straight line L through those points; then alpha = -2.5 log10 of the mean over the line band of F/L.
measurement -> 0.072 mag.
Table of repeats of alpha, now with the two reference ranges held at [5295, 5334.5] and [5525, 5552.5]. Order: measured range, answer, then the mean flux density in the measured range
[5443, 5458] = 0.105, 7.14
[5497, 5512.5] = 0.071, 7.62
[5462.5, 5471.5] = -0.050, 8.32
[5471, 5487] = 0.048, 7.66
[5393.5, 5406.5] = 0.067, 7.17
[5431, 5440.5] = 0.095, 7.15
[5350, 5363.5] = -0.046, 7.74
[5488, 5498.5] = 0.009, 8.01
